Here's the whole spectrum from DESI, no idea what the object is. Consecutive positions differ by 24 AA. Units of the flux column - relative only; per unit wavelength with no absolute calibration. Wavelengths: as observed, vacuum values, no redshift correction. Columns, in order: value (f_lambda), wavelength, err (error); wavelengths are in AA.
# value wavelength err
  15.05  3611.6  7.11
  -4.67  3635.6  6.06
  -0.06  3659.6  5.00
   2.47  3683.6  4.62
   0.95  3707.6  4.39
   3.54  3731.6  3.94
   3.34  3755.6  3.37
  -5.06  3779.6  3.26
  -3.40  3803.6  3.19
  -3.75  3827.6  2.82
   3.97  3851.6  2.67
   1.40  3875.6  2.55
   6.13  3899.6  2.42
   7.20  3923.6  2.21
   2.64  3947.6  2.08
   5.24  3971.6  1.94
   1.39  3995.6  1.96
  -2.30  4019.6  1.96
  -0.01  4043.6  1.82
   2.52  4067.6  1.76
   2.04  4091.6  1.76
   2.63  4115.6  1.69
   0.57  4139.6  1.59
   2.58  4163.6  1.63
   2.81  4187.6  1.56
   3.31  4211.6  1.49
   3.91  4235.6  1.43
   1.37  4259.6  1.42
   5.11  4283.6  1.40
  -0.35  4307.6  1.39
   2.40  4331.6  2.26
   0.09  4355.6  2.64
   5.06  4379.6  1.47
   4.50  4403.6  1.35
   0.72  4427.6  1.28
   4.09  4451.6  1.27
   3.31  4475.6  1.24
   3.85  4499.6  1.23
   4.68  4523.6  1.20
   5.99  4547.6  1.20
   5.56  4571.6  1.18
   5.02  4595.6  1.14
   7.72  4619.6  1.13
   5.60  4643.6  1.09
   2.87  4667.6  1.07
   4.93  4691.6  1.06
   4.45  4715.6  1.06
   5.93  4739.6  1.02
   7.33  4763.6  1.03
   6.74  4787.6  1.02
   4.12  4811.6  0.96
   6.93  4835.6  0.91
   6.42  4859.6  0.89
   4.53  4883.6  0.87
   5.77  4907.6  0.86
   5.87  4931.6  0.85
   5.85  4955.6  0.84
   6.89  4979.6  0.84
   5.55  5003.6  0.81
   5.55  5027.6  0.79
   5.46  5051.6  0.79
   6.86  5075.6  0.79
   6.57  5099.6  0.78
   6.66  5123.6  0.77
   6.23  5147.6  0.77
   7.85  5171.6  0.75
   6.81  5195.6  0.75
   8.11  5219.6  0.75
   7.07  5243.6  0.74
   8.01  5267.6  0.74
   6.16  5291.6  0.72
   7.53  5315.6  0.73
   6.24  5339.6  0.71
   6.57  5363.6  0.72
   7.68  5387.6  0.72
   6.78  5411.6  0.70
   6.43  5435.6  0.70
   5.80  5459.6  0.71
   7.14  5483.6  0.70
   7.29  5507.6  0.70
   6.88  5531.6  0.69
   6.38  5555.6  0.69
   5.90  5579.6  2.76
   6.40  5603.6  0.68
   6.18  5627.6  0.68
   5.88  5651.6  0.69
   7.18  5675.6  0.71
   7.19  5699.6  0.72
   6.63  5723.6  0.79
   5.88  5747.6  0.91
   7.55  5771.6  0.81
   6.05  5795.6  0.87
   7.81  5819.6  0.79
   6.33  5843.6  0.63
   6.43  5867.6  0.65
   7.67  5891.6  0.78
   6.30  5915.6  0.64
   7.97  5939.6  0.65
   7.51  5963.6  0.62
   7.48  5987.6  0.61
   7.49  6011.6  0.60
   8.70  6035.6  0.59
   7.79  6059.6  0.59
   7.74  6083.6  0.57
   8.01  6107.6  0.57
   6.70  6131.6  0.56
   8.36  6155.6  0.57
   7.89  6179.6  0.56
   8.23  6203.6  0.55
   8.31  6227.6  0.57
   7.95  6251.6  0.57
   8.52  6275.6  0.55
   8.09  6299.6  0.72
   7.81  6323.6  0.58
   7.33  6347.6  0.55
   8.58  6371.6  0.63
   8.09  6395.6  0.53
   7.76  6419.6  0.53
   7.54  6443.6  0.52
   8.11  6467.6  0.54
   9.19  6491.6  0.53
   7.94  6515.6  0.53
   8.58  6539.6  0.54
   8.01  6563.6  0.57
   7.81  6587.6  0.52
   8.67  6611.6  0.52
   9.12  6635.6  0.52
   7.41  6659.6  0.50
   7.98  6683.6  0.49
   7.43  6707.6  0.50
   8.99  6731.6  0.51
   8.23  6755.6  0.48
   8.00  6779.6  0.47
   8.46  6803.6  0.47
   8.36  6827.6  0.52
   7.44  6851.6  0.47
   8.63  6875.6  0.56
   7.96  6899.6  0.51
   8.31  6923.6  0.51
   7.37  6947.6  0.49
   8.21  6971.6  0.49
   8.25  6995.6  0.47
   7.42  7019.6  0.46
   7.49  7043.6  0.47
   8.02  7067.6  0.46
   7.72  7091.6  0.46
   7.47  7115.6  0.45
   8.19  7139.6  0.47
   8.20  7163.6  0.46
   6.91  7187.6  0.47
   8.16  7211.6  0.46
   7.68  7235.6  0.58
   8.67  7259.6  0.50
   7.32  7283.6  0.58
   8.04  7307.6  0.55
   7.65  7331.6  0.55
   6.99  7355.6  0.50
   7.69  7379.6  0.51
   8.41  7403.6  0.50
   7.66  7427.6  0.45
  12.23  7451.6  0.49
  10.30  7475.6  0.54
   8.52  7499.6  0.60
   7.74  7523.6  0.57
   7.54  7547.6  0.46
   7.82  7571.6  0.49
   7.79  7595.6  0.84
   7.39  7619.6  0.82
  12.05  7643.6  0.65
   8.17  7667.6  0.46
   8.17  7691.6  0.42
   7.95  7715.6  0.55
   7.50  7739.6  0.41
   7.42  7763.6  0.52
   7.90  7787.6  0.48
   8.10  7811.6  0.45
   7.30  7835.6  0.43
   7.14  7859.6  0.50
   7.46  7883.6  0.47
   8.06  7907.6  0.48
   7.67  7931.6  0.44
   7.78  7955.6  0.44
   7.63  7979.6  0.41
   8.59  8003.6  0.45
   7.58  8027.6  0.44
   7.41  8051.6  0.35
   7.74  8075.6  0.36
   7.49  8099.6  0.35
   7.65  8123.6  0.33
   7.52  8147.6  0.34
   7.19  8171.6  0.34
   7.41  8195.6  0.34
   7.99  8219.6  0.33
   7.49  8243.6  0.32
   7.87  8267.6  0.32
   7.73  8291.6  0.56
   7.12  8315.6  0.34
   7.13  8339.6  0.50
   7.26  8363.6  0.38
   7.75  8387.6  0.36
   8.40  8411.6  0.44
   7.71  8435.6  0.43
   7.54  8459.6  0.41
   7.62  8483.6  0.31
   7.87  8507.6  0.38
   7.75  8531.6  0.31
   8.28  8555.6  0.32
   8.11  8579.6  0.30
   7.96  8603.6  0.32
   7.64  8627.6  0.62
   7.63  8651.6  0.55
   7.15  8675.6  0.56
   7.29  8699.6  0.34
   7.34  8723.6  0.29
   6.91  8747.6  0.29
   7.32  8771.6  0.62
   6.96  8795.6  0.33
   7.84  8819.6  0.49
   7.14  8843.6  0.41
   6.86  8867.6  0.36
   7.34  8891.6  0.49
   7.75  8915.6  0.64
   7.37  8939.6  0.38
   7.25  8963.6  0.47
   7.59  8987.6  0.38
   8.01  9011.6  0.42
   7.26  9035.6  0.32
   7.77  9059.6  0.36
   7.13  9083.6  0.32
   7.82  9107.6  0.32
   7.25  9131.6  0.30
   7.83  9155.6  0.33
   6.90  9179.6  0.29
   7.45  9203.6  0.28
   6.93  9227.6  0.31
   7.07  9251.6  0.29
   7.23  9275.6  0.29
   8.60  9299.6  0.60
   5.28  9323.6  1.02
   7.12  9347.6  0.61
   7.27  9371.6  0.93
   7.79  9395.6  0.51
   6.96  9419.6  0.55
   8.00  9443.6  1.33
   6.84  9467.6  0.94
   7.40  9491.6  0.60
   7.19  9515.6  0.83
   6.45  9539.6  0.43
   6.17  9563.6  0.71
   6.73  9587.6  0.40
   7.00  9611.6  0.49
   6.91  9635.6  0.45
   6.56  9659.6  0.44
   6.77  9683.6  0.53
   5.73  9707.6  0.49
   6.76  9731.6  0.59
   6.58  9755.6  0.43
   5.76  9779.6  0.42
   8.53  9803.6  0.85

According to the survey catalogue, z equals 0.14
